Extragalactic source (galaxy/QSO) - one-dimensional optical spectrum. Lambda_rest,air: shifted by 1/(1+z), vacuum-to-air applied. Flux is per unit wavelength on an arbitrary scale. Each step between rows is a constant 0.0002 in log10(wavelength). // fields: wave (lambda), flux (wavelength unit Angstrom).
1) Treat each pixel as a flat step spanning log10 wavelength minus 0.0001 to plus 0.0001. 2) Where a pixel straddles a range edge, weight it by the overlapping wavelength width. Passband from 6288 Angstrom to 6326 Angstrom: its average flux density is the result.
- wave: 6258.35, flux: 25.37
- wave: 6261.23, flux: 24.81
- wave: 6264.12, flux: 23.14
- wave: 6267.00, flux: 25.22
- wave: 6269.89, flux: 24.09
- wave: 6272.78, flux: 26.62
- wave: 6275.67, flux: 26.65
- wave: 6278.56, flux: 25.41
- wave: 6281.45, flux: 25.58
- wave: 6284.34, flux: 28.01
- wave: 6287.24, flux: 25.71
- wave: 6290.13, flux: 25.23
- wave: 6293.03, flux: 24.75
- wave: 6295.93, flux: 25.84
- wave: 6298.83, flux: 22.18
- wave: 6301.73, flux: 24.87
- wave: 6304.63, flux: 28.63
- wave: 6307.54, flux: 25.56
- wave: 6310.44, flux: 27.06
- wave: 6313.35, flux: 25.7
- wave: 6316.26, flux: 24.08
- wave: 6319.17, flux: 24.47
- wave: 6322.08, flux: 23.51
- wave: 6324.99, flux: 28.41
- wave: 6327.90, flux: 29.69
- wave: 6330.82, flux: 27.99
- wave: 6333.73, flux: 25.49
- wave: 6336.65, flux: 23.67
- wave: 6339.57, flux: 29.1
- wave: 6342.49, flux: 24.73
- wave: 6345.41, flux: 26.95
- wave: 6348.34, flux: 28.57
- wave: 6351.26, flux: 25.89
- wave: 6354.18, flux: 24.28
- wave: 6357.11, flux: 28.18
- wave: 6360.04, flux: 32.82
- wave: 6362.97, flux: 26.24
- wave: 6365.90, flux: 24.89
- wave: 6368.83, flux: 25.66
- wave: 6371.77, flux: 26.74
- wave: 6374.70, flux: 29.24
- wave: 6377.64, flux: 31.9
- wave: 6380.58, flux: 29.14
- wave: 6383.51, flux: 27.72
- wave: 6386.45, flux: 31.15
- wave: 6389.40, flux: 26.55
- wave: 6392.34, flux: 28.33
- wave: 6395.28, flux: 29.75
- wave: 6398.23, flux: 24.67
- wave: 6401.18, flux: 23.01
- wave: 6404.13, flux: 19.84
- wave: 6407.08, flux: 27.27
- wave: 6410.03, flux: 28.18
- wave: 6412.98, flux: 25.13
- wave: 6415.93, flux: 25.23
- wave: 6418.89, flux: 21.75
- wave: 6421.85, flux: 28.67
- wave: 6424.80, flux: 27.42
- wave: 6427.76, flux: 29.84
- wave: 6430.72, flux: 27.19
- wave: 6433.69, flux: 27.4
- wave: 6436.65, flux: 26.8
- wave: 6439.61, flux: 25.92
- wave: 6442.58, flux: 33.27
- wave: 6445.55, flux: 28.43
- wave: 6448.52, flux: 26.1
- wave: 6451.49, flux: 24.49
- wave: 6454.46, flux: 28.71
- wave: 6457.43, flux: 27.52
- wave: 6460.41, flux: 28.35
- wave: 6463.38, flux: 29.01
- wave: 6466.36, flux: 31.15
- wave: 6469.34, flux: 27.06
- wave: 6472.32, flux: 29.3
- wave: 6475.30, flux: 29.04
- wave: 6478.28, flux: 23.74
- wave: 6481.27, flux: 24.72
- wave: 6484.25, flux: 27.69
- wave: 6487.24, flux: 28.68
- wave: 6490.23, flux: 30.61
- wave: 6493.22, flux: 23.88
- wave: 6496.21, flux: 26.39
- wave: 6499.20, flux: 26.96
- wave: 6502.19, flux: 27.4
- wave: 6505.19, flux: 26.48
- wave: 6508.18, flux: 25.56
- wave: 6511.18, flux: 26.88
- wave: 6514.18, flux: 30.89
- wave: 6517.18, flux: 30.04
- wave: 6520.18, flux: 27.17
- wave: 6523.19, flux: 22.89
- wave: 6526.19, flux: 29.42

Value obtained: 25.4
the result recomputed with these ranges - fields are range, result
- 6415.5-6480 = 27.6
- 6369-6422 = 26.8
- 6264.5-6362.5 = 26.2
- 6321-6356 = 26.6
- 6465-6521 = 27.6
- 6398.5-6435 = 25.9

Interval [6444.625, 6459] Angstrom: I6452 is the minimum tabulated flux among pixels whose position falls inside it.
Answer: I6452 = 24.49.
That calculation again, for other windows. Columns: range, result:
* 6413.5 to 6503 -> 21.75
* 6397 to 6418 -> 19.84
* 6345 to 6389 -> 24.28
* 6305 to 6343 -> 23.51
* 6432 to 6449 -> 25.92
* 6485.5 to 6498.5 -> 23.88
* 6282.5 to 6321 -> 22.18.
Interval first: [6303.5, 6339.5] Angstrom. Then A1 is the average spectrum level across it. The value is 26.3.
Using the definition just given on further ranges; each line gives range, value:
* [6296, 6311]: 25.6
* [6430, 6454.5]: 27.5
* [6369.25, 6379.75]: 28.9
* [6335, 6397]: 27.7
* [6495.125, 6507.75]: 26.7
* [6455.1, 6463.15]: 28.2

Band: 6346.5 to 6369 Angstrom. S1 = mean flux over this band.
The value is 27.1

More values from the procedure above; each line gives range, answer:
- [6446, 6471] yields 27.8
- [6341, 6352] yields 26.6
